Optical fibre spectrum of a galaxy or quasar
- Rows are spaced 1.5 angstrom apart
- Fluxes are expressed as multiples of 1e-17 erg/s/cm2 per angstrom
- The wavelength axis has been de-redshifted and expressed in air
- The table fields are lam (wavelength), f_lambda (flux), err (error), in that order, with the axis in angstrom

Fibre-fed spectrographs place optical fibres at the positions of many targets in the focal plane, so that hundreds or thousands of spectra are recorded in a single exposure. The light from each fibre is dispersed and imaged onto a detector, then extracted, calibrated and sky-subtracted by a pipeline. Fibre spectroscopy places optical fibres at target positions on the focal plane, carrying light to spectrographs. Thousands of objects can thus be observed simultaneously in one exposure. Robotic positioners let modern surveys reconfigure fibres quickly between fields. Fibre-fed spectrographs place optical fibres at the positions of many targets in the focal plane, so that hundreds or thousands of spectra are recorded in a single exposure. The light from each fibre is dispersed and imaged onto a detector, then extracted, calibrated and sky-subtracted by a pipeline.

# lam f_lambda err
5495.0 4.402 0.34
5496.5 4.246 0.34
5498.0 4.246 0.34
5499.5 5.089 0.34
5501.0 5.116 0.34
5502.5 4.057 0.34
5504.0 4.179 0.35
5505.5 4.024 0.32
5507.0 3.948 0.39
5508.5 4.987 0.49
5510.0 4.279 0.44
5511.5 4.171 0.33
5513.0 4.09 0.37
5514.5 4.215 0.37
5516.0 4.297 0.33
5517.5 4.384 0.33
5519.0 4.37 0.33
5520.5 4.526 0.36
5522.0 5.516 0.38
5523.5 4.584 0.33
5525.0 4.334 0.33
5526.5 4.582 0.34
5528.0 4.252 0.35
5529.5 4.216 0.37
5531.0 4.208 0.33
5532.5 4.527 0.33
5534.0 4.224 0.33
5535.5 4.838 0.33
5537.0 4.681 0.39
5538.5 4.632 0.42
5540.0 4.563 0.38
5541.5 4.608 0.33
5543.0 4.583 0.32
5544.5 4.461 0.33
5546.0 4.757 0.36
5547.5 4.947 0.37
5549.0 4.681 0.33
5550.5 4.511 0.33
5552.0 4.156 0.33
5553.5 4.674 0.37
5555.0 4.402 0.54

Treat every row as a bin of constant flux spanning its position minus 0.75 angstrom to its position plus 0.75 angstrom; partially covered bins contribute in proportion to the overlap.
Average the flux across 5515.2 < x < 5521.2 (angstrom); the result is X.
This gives 4.39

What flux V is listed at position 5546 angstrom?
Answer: 4.757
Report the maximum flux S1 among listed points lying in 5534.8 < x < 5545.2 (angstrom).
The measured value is 4.838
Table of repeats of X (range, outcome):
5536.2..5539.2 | 4.66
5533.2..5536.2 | 4.53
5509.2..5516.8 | 4.22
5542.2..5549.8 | 4.68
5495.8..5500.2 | 4.52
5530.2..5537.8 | 4.49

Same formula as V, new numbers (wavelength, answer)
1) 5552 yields 4.156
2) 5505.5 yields 4.024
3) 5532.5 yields 4.527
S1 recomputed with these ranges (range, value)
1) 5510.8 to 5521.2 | 4.526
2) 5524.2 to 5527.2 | 4.582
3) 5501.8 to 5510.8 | 4.987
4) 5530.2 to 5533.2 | 4.527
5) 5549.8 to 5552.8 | 4.511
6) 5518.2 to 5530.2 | 5.516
